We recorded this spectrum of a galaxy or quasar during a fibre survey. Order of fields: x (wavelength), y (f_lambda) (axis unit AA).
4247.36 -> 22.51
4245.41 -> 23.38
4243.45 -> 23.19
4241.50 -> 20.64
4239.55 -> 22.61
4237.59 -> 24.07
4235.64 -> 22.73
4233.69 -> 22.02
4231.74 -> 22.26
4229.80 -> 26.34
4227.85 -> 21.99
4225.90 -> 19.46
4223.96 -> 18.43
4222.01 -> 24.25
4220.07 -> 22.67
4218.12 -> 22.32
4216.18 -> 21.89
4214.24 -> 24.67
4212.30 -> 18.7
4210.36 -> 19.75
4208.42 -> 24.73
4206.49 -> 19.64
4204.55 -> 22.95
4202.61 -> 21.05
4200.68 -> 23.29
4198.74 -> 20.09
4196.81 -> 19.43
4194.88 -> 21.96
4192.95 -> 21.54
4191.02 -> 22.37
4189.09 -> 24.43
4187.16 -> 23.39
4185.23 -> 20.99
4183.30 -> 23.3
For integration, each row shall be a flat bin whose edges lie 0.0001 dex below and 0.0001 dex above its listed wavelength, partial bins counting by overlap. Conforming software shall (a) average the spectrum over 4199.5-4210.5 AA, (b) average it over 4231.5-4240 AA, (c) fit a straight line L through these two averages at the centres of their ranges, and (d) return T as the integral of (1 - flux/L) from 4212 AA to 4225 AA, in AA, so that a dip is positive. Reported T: 0.2 AA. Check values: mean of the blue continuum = 22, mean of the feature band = 22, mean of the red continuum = 22.8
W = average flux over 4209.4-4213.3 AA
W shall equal 19.3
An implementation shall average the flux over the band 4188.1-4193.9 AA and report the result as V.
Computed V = 22.8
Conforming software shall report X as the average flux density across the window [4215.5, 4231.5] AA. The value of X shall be 22.2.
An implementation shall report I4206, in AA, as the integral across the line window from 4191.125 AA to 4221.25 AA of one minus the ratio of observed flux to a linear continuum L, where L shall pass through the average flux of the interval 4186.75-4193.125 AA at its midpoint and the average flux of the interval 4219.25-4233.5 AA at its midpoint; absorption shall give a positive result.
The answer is 1.31 AA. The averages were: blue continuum 23.1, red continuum 22.2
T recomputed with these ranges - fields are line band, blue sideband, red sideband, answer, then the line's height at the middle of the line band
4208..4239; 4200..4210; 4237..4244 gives 0.2 AA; 22.3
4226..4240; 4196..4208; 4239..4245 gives -0.6 AA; 22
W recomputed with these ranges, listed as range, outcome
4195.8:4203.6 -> 21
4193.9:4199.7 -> 20.5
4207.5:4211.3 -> 22.2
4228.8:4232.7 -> 24.3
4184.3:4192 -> 22.8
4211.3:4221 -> 22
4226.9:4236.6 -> 23.1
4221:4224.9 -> 21.4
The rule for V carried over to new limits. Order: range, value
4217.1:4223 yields 23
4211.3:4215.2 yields 21.7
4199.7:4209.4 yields 22.3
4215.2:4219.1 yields 22.1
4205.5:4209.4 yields 22.2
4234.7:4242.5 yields 22.5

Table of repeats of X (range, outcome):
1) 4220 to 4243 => 22.3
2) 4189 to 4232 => 21.9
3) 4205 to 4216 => 21.6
